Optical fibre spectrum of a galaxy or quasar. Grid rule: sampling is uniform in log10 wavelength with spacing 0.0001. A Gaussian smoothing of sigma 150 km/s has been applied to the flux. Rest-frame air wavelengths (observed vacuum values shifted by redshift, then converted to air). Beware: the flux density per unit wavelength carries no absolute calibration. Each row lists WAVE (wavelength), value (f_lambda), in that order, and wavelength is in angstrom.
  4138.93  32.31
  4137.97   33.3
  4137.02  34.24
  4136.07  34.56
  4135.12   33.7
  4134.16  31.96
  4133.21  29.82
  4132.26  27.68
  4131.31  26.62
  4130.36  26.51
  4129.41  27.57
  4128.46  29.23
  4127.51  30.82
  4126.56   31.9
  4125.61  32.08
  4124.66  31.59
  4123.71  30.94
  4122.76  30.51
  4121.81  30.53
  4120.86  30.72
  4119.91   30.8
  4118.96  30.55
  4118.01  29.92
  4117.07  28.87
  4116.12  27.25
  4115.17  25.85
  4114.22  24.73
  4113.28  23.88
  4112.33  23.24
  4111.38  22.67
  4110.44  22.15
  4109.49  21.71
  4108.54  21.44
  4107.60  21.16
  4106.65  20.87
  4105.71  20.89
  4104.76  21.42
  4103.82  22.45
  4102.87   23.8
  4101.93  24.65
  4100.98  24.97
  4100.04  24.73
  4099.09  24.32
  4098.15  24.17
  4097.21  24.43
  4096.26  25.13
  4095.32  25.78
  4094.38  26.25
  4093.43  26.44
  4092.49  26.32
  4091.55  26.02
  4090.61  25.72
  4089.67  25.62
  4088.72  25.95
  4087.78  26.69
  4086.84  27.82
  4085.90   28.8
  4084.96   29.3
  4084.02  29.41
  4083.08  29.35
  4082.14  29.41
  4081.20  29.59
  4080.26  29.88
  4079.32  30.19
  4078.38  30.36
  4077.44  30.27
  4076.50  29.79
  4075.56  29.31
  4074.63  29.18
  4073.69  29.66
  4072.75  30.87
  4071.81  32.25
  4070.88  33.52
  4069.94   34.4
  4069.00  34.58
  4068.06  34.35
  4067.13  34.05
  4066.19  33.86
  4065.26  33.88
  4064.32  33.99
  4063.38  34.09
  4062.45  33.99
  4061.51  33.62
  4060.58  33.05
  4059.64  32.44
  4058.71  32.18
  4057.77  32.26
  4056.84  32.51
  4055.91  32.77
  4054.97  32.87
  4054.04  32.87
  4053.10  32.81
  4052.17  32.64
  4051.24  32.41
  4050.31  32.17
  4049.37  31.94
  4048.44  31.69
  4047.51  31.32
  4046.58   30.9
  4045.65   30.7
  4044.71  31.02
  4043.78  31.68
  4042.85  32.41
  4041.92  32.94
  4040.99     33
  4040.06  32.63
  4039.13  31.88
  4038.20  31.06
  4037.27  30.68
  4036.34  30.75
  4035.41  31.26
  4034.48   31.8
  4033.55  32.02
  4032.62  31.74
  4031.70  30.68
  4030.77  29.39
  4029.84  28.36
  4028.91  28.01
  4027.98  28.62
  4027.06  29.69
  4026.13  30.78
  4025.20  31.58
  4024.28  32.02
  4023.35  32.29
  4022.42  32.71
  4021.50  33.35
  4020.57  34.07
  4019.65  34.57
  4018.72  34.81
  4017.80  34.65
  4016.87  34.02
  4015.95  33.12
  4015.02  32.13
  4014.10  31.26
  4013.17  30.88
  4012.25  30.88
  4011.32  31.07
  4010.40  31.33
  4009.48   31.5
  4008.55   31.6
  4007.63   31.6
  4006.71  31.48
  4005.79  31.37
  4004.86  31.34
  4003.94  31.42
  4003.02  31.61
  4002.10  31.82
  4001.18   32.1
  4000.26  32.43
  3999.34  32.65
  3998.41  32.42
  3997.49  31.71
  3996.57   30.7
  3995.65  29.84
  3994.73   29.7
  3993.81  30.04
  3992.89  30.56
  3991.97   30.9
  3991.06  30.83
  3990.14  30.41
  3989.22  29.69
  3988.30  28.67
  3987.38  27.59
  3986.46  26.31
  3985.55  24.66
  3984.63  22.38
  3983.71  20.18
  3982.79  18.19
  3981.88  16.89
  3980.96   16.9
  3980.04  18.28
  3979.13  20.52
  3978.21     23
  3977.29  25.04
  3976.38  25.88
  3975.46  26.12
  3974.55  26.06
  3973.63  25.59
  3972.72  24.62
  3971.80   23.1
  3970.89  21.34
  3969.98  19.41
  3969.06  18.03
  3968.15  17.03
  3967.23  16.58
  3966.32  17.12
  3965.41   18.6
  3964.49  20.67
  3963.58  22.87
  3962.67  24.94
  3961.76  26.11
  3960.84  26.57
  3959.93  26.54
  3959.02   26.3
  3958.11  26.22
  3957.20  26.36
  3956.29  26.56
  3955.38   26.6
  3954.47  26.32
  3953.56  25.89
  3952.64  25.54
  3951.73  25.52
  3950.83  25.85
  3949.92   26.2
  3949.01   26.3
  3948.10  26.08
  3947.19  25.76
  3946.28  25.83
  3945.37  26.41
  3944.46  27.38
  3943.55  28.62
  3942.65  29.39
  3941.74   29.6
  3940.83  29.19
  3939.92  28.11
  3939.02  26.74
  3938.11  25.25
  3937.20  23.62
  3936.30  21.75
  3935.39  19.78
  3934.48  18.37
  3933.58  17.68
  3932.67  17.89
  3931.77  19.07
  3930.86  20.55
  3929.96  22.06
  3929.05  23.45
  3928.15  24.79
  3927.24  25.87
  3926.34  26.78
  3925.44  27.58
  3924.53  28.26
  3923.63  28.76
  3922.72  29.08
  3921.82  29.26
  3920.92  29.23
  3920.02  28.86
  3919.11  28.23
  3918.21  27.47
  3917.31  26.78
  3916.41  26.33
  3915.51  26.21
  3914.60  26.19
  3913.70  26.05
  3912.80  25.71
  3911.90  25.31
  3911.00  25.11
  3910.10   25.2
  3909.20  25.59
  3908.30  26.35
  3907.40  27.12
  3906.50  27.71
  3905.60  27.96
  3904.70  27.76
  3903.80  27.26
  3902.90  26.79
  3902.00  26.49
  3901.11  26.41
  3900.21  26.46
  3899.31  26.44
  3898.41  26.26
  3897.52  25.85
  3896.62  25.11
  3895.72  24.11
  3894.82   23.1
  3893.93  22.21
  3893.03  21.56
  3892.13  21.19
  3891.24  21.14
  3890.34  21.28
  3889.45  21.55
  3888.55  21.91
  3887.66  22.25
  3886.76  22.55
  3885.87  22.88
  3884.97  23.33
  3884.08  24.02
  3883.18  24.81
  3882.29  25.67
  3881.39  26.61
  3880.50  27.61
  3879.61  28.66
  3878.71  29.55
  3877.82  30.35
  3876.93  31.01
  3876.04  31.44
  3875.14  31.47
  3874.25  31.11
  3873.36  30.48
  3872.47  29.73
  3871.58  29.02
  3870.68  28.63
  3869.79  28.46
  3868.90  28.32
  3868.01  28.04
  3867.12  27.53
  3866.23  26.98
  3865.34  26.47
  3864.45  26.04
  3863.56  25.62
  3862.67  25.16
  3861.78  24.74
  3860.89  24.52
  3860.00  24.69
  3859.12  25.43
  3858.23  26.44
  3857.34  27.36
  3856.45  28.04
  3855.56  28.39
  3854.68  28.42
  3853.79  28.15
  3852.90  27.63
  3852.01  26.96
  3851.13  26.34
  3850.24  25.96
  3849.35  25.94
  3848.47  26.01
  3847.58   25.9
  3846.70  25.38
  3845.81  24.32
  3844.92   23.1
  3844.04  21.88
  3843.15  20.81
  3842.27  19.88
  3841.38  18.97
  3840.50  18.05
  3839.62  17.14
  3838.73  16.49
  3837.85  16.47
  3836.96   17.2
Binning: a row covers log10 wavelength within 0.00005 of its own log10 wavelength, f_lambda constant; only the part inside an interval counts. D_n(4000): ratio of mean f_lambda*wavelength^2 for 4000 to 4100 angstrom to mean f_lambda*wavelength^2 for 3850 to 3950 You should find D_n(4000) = 1.3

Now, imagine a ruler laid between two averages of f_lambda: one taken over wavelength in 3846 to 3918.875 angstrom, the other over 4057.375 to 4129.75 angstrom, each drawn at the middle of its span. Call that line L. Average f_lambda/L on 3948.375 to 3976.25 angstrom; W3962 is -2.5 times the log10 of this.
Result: 0.14 mag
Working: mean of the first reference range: 26.3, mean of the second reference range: 28.4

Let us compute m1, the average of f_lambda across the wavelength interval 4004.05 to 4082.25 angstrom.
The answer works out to 31.9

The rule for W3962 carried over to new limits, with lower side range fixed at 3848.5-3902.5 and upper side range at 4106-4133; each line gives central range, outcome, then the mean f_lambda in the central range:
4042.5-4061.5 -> -0.19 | 32.2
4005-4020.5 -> -0.20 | 32.3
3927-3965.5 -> 0.07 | 24.8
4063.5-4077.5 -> -0.20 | 32.4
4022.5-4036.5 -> -0.14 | 30.6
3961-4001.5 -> 0.07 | 24.9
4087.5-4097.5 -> 0.05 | 25.8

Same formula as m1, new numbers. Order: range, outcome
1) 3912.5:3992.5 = 24.7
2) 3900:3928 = 27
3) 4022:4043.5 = 31.1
